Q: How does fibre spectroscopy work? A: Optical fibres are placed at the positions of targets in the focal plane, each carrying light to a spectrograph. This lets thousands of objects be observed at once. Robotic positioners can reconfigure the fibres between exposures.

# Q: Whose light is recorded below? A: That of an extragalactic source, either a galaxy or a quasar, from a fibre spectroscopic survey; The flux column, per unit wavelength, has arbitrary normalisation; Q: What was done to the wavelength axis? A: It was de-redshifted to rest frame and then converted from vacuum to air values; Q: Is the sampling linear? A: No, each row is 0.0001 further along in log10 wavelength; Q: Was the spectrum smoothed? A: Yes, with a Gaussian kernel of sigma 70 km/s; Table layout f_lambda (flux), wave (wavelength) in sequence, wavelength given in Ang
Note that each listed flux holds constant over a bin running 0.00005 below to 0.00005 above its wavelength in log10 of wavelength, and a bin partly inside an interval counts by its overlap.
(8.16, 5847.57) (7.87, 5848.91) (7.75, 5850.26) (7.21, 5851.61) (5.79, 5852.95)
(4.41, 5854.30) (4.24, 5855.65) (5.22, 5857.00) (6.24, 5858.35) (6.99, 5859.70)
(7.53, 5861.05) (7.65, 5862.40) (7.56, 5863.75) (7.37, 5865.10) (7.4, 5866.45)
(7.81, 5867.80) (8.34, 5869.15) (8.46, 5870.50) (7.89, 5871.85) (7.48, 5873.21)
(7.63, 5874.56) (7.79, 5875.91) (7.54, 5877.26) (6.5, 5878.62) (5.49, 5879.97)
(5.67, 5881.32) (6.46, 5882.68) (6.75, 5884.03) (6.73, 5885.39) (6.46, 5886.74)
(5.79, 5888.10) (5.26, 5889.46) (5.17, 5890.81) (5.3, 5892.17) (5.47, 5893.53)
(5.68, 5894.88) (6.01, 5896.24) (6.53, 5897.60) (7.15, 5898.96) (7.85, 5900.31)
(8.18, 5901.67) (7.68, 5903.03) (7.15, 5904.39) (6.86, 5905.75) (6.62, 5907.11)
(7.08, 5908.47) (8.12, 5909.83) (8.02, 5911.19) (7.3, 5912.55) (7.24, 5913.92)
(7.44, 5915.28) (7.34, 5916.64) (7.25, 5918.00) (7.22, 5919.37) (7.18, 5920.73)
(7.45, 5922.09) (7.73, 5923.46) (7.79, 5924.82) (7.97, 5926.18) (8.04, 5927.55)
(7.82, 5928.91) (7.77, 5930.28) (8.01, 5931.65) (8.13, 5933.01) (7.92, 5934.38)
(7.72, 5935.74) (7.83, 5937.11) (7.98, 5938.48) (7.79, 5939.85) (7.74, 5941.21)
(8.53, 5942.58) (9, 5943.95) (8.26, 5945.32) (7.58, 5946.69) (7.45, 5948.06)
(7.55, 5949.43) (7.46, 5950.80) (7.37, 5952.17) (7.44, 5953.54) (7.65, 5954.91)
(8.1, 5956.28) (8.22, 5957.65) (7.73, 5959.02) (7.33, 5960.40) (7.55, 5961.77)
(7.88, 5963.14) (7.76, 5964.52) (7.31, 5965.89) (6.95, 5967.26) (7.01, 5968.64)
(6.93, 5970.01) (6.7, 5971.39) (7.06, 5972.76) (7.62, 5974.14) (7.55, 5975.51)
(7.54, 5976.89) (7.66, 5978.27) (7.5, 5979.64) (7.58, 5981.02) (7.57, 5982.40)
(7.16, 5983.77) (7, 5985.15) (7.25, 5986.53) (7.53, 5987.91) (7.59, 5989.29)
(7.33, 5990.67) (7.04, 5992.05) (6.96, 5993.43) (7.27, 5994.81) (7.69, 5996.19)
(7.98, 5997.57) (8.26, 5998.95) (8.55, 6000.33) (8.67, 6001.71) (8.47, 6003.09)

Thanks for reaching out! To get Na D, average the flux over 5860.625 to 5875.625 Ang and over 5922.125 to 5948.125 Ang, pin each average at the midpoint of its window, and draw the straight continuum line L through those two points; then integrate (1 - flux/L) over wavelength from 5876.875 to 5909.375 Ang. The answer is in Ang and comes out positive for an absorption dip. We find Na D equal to 5.6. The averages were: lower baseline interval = 7.75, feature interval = 6.48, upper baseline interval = 7.95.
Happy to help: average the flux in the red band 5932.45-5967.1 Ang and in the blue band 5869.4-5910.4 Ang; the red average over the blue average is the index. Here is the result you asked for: 1.15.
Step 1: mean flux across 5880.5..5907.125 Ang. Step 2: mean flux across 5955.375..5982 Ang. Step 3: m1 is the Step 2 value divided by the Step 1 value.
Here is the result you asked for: 1.2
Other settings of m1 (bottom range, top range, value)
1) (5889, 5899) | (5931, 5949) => 1.39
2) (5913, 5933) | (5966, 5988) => 0.96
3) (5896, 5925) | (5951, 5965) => 1.05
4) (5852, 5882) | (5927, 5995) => 1.11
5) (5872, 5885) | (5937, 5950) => 1.16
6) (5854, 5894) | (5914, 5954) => 1.17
